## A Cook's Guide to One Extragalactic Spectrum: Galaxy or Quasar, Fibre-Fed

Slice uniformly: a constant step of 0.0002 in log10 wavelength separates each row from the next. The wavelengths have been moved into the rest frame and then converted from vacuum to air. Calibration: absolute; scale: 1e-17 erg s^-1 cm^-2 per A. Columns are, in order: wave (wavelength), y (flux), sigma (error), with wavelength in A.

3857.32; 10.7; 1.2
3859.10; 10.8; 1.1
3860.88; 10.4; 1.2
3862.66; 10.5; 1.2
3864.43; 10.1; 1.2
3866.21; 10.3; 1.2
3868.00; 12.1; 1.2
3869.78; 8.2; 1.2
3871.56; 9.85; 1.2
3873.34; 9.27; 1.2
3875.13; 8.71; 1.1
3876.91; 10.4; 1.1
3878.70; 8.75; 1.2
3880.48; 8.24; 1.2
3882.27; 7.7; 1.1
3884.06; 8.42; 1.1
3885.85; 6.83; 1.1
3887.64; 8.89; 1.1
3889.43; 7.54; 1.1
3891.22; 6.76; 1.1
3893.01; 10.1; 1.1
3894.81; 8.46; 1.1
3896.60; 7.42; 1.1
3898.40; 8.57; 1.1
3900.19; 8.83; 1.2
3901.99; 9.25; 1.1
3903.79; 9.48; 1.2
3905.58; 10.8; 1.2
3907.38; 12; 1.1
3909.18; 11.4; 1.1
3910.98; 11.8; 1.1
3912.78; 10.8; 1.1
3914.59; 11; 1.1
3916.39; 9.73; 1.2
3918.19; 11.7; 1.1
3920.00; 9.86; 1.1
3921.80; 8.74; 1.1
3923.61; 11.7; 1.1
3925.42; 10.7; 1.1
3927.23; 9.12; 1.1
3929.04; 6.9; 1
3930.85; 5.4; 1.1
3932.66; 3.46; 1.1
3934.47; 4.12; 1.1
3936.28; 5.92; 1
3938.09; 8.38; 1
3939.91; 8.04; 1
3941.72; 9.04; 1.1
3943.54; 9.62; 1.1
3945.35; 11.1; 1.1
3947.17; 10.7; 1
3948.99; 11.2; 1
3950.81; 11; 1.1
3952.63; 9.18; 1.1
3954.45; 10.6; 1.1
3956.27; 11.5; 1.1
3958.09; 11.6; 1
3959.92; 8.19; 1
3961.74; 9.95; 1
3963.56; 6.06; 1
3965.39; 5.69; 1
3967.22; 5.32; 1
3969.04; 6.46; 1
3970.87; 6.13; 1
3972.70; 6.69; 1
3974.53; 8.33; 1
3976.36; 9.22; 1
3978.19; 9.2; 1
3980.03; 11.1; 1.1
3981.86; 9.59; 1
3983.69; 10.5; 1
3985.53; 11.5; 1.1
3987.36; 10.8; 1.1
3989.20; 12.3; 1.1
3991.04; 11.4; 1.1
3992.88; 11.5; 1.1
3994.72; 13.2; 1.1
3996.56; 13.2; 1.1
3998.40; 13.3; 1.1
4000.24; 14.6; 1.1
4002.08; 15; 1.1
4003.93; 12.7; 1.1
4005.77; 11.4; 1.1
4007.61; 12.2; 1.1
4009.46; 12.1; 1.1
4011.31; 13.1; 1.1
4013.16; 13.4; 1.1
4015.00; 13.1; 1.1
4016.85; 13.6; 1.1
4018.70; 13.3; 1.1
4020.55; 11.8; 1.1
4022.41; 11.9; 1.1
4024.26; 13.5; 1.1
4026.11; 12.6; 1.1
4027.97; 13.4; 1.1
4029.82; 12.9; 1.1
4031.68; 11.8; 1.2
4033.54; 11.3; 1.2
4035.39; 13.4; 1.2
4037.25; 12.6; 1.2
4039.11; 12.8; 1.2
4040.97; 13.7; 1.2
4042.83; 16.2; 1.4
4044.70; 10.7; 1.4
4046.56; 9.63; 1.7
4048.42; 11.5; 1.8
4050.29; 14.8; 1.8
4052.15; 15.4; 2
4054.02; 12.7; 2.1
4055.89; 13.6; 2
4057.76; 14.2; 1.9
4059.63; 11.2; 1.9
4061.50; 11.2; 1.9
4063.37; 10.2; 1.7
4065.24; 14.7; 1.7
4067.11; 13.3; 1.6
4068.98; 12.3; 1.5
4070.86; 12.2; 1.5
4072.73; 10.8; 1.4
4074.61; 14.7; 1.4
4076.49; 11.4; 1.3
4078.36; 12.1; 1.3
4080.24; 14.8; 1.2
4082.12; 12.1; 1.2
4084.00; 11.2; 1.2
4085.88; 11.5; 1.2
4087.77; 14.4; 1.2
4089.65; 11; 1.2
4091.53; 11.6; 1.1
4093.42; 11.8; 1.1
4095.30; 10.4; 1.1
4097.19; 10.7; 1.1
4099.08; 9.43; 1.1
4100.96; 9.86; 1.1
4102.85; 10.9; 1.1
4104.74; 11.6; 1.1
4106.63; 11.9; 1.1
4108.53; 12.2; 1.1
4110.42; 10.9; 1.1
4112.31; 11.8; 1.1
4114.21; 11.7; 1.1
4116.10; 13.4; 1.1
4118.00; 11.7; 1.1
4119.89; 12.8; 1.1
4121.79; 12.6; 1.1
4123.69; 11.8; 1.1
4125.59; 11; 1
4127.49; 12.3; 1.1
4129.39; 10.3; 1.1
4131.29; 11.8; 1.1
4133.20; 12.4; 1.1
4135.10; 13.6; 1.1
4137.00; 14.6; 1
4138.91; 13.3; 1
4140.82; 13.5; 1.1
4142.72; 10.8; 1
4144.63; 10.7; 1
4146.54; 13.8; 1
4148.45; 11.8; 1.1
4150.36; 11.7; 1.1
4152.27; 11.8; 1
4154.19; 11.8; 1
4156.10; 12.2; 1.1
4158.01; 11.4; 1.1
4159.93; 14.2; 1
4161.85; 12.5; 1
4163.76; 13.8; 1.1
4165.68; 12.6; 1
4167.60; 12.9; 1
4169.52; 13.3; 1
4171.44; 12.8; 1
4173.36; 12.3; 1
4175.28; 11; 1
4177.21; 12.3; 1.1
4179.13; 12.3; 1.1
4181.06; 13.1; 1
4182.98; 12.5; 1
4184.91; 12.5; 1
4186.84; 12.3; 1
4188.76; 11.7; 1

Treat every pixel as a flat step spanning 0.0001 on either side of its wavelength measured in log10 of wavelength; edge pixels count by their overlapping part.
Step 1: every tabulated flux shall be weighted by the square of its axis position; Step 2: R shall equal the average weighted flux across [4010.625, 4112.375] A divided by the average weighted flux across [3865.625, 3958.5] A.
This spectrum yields 1.4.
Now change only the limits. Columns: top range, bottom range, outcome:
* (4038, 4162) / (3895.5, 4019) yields 1.30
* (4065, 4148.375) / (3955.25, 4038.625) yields 1.14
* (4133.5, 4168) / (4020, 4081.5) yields 1.04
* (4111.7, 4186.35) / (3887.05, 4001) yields 1.45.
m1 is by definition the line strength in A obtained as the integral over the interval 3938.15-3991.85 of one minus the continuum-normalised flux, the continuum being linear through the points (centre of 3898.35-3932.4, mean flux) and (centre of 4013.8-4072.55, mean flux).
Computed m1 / 7.7 A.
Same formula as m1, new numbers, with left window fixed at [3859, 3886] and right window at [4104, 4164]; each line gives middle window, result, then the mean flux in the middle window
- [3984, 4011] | -4.28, 12.5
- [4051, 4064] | -1.52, 12.7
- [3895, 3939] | 3.84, 9.03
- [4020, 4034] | -1.73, 12.4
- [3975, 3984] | 0.66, 9.81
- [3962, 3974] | 4.72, 6.34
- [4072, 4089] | -1.31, 12.5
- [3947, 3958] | -0.50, 10.8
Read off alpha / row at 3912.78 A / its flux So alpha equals 10.8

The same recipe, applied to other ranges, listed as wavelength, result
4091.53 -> 11.6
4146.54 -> 13.8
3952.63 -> 9.18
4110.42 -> 10.9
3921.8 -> 8.74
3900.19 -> 8.83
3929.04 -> 6.9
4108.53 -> 12.2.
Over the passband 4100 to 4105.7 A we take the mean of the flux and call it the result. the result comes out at 10.8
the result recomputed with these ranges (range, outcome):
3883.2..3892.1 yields 7.69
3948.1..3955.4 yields 10.5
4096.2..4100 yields 10.1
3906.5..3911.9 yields 11.7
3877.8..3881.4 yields 8.49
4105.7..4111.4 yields 11.7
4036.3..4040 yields 12.7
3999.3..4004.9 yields 14.1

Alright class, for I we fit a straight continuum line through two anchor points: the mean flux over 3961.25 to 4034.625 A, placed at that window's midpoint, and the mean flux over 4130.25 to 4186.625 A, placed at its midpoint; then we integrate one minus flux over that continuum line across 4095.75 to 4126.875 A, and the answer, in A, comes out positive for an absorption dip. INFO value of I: 1.57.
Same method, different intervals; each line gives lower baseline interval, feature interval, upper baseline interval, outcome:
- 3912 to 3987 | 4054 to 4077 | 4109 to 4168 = -3.2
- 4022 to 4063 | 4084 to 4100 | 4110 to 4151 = 1.4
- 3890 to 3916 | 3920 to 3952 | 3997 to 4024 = 6.4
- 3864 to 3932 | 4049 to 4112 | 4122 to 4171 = -3.1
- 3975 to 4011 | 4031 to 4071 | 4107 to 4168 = -2.4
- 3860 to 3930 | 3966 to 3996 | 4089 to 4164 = 2.4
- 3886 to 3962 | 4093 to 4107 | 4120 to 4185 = 1.1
